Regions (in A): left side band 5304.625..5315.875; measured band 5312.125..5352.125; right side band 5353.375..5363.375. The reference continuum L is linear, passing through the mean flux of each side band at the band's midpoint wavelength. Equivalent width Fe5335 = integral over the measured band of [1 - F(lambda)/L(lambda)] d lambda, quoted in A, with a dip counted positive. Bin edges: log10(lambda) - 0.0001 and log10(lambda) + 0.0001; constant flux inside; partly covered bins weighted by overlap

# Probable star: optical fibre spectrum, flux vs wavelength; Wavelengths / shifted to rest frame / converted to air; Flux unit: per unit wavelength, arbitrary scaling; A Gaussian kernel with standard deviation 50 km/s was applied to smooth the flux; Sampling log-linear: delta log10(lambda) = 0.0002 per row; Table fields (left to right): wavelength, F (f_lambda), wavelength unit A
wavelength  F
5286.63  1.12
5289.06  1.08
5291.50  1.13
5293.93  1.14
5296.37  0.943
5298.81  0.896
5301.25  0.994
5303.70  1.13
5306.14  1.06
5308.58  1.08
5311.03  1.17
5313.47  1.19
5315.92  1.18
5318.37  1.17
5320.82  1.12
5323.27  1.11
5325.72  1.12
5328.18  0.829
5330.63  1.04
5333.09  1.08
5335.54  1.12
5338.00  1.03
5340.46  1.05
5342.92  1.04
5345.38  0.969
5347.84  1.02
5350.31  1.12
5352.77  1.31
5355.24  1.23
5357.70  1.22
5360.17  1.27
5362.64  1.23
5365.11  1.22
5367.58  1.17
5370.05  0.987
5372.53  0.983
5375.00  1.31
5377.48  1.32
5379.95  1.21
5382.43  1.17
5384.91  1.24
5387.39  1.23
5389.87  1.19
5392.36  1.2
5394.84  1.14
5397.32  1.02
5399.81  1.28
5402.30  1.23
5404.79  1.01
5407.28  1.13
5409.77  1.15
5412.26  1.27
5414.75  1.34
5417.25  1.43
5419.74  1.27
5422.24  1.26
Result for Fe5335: 3.5 A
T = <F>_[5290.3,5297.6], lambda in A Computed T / 1.07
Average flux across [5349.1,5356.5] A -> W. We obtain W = 1.22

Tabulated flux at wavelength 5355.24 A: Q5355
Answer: 1.23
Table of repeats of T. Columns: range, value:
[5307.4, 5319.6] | 1.16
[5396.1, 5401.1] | 1.15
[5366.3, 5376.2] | 1.11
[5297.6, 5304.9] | 1.01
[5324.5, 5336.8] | 1.04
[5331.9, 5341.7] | 1.07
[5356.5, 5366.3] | 1.23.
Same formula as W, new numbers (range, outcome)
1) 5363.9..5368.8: 1.2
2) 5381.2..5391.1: 1.21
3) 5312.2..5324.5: 1.15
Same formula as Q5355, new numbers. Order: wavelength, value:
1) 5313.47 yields 1.19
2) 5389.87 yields 1.19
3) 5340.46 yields 1.05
